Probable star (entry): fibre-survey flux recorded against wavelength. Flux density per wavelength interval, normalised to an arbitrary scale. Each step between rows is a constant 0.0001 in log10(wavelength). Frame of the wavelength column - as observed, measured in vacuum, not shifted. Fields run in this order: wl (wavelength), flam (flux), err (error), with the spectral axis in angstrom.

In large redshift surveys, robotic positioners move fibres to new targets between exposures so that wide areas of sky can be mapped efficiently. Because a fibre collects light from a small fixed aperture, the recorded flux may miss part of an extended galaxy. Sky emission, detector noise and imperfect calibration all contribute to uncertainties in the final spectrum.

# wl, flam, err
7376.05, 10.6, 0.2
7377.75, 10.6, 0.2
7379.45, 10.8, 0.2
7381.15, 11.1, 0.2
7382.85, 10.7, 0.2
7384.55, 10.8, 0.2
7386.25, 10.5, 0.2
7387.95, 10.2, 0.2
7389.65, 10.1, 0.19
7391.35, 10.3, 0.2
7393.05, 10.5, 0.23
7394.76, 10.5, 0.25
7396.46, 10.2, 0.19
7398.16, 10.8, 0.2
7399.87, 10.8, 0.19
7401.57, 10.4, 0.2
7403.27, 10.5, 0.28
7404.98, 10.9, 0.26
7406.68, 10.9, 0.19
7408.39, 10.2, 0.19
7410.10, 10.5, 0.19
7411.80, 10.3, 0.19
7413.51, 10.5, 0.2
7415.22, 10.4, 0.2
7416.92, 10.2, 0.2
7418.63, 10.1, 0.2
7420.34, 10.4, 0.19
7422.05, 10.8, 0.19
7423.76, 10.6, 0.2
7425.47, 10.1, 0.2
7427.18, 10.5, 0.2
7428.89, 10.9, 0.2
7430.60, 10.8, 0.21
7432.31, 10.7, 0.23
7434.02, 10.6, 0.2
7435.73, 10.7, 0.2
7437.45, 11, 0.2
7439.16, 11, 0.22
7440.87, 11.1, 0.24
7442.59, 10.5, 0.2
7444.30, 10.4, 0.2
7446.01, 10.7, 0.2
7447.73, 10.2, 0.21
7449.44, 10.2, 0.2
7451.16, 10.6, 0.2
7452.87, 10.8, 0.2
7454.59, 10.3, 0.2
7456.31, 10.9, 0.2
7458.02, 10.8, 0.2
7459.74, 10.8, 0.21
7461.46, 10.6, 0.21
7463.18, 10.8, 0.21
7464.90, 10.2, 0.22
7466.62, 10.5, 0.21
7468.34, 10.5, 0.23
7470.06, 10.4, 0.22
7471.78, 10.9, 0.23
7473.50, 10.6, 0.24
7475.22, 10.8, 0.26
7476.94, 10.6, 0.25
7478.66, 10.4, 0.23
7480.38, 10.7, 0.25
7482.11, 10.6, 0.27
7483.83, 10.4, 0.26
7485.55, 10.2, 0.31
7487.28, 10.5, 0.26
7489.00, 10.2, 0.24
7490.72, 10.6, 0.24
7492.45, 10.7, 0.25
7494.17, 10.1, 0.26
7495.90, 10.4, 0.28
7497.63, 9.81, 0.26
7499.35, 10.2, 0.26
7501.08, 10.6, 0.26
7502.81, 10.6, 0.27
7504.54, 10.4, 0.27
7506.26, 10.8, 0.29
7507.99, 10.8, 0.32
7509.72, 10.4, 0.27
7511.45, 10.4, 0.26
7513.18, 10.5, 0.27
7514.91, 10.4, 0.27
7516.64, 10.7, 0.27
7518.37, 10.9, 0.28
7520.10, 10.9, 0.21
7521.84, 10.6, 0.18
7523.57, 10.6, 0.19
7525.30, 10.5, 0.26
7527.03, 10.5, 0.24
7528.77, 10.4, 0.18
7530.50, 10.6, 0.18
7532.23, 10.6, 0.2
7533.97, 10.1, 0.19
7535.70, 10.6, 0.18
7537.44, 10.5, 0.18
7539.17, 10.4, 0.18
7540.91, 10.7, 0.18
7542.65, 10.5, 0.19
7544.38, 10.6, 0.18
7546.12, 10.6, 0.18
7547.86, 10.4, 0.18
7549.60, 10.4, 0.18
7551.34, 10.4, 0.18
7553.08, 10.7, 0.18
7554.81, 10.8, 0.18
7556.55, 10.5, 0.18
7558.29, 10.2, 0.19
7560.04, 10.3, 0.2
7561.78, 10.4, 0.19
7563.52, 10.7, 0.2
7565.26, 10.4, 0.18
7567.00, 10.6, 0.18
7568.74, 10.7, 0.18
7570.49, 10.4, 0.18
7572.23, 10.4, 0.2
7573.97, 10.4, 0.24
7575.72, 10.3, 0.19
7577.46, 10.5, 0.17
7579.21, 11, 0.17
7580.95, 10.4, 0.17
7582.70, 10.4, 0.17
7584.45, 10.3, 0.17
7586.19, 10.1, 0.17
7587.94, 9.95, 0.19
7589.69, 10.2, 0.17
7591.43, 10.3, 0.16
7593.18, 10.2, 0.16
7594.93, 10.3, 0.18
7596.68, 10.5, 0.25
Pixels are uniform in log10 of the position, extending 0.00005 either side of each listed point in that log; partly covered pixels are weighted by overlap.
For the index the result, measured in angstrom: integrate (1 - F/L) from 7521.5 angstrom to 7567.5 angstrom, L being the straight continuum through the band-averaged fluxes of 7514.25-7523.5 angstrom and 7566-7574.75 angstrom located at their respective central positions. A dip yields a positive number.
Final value 0.4 angstrom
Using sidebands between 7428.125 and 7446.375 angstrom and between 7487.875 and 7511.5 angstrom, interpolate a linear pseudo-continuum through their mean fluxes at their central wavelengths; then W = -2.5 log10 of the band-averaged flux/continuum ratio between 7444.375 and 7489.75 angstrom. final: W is 0.01 mag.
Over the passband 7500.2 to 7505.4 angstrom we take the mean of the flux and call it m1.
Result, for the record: 10.5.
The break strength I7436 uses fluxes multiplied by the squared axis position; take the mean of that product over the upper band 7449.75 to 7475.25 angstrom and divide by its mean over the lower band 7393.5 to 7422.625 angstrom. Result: 1.0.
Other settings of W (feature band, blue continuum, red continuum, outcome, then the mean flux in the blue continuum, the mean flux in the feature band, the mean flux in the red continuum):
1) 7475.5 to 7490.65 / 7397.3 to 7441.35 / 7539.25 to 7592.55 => 0.01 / 10.6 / 10.5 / 10.4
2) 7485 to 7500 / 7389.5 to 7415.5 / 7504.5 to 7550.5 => 0.02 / 10.5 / 10.3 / 10.6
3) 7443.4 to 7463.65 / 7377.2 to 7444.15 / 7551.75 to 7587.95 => 0.00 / 10.6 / 10.6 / 10.5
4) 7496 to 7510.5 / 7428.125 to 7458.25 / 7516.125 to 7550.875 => 0.01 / 10.7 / 10.4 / 10.6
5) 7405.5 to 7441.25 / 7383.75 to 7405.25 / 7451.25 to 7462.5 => 0.00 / 10.5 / 10.6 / 10.7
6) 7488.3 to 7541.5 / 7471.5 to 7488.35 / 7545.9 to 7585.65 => 0.00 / 10.6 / 10.5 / 10.5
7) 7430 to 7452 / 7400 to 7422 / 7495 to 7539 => -0.02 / 10.5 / 10.7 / 10.5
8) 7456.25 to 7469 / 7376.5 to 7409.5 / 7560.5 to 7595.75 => -0.01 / 10.6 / 10.6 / 10.4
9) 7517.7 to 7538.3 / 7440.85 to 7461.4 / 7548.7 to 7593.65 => -0.01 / 10.6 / 10.6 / 10.4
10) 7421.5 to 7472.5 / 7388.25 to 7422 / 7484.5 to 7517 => -0.02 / 10.5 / 10.6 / 10.4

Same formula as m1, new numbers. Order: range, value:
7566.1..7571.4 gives 10.6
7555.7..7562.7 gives 10.3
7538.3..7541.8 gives 10.5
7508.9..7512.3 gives 10.4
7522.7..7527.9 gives 10.5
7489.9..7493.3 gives 10.6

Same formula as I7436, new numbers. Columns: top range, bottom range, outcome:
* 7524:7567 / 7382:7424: 1.04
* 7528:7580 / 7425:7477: 1.02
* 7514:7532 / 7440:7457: 1.02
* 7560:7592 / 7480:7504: 1.02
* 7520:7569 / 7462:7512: 1.02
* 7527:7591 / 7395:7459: 1.02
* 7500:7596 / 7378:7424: 1.04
